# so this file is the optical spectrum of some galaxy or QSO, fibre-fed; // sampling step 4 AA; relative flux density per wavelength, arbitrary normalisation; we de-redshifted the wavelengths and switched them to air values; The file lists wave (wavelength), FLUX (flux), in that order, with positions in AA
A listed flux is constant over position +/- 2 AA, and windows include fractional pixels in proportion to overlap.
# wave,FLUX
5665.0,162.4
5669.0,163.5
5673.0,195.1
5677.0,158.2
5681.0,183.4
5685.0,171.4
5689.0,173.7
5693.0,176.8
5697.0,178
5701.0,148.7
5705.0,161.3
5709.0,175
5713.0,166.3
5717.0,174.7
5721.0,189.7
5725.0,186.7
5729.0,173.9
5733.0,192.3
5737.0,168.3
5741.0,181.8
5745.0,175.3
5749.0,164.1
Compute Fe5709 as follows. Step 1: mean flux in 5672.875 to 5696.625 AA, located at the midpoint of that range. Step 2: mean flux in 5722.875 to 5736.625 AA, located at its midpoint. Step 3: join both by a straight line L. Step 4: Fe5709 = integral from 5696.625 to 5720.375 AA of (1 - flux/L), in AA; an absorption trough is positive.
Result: 1.47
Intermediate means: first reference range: 175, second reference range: 182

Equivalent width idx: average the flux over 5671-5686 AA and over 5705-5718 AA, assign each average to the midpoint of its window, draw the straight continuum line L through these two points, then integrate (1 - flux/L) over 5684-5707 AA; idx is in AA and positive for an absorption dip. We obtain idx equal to 0.7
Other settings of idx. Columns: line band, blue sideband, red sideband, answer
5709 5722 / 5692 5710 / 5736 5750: -0.5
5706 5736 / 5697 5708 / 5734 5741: -1.8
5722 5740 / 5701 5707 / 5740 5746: -1.0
